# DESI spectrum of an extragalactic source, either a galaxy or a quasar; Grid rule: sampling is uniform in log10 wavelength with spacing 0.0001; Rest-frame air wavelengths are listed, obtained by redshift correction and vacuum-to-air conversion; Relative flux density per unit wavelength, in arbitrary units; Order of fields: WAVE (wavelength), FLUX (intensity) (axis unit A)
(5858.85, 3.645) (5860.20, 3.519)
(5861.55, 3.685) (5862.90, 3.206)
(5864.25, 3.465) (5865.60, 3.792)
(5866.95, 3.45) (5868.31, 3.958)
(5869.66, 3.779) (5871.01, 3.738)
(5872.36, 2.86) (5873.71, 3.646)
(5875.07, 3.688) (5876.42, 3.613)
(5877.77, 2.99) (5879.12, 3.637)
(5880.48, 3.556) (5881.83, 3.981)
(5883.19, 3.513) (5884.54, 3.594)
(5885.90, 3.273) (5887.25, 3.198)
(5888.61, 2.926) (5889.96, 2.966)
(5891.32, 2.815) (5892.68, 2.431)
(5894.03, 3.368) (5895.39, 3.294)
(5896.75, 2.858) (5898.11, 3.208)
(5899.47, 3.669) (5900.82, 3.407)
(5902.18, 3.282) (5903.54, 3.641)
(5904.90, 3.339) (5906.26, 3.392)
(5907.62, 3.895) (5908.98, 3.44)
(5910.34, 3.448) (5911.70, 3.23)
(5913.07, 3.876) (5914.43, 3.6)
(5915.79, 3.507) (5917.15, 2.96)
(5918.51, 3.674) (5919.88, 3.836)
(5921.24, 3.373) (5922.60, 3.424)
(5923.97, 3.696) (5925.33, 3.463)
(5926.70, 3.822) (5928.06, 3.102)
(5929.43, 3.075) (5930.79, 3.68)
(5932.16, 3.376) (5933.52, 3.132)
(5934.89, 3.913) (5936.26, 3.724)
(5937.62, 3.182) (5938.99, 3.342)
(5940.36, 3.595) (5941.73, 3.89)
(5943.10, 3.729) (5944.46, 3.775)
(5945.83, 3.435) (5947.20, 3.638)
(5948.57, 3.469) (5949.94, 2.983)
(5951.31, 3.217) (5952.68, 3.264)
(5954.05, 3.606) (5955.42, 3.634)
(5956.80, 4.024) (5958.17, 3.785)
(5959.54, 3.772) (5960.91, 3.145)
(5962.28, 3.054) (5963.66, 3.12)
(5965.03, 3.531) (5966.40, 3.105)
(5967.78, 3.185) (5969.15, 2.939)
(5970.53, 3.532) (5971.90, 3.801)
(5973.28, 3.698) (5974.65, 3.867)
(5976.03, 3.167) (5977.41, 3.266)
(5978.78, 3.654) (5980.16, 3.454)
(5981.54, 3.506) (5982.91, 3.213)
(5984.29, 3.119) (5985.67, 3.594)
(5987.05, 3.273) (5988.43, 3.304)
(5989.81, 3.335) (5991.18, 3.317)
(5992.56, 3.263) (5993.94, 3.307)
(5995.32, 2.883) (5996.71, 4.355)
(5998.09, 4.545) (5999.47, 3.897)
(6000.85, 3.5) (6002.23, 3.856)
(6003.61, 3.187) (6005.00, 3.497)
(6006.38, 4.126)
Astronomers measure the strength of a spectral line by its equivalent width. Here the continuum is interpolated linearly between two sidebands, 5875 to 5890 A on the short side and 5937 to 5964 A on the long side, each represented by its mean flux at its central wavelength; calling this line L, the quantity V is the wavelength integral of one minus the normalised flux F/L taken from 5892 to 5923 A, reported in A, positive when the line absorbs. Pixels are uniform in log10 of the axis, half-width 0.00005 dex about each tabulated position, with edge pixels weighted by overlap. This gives 0.4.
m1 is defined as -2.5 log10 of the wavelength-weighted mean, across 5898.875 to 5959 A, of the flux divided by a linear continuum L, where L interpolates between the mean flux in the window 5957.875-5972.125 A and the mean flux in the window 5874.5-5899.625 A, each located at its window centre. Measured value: -0.06 mag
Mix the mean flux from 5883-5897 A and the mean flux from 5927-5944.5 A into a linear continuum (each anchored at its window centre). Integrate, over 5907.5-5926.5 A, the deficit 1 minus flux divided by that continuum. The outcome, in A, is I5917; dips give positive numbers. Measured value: -1.07 A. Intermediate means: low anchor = 3.11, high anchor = 3.5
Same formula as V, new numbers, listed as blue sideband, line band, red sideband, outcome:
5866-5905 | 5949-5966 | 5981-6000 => 0.15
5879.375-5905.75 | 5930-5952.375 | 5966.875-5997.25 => -1.00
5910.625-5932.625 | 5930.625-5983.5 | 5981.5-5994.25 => -1.21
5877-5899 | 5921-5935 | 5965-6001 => -0.48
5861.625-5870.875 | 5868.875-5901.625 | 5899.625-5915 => 2.15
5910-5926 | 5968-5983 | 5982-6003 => 0.22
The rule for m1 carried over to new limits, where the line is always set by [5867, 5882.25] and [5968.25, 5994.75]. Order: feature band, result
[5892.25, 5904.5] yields 0.09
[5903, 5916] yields -0.01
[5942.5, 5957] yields -0.02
